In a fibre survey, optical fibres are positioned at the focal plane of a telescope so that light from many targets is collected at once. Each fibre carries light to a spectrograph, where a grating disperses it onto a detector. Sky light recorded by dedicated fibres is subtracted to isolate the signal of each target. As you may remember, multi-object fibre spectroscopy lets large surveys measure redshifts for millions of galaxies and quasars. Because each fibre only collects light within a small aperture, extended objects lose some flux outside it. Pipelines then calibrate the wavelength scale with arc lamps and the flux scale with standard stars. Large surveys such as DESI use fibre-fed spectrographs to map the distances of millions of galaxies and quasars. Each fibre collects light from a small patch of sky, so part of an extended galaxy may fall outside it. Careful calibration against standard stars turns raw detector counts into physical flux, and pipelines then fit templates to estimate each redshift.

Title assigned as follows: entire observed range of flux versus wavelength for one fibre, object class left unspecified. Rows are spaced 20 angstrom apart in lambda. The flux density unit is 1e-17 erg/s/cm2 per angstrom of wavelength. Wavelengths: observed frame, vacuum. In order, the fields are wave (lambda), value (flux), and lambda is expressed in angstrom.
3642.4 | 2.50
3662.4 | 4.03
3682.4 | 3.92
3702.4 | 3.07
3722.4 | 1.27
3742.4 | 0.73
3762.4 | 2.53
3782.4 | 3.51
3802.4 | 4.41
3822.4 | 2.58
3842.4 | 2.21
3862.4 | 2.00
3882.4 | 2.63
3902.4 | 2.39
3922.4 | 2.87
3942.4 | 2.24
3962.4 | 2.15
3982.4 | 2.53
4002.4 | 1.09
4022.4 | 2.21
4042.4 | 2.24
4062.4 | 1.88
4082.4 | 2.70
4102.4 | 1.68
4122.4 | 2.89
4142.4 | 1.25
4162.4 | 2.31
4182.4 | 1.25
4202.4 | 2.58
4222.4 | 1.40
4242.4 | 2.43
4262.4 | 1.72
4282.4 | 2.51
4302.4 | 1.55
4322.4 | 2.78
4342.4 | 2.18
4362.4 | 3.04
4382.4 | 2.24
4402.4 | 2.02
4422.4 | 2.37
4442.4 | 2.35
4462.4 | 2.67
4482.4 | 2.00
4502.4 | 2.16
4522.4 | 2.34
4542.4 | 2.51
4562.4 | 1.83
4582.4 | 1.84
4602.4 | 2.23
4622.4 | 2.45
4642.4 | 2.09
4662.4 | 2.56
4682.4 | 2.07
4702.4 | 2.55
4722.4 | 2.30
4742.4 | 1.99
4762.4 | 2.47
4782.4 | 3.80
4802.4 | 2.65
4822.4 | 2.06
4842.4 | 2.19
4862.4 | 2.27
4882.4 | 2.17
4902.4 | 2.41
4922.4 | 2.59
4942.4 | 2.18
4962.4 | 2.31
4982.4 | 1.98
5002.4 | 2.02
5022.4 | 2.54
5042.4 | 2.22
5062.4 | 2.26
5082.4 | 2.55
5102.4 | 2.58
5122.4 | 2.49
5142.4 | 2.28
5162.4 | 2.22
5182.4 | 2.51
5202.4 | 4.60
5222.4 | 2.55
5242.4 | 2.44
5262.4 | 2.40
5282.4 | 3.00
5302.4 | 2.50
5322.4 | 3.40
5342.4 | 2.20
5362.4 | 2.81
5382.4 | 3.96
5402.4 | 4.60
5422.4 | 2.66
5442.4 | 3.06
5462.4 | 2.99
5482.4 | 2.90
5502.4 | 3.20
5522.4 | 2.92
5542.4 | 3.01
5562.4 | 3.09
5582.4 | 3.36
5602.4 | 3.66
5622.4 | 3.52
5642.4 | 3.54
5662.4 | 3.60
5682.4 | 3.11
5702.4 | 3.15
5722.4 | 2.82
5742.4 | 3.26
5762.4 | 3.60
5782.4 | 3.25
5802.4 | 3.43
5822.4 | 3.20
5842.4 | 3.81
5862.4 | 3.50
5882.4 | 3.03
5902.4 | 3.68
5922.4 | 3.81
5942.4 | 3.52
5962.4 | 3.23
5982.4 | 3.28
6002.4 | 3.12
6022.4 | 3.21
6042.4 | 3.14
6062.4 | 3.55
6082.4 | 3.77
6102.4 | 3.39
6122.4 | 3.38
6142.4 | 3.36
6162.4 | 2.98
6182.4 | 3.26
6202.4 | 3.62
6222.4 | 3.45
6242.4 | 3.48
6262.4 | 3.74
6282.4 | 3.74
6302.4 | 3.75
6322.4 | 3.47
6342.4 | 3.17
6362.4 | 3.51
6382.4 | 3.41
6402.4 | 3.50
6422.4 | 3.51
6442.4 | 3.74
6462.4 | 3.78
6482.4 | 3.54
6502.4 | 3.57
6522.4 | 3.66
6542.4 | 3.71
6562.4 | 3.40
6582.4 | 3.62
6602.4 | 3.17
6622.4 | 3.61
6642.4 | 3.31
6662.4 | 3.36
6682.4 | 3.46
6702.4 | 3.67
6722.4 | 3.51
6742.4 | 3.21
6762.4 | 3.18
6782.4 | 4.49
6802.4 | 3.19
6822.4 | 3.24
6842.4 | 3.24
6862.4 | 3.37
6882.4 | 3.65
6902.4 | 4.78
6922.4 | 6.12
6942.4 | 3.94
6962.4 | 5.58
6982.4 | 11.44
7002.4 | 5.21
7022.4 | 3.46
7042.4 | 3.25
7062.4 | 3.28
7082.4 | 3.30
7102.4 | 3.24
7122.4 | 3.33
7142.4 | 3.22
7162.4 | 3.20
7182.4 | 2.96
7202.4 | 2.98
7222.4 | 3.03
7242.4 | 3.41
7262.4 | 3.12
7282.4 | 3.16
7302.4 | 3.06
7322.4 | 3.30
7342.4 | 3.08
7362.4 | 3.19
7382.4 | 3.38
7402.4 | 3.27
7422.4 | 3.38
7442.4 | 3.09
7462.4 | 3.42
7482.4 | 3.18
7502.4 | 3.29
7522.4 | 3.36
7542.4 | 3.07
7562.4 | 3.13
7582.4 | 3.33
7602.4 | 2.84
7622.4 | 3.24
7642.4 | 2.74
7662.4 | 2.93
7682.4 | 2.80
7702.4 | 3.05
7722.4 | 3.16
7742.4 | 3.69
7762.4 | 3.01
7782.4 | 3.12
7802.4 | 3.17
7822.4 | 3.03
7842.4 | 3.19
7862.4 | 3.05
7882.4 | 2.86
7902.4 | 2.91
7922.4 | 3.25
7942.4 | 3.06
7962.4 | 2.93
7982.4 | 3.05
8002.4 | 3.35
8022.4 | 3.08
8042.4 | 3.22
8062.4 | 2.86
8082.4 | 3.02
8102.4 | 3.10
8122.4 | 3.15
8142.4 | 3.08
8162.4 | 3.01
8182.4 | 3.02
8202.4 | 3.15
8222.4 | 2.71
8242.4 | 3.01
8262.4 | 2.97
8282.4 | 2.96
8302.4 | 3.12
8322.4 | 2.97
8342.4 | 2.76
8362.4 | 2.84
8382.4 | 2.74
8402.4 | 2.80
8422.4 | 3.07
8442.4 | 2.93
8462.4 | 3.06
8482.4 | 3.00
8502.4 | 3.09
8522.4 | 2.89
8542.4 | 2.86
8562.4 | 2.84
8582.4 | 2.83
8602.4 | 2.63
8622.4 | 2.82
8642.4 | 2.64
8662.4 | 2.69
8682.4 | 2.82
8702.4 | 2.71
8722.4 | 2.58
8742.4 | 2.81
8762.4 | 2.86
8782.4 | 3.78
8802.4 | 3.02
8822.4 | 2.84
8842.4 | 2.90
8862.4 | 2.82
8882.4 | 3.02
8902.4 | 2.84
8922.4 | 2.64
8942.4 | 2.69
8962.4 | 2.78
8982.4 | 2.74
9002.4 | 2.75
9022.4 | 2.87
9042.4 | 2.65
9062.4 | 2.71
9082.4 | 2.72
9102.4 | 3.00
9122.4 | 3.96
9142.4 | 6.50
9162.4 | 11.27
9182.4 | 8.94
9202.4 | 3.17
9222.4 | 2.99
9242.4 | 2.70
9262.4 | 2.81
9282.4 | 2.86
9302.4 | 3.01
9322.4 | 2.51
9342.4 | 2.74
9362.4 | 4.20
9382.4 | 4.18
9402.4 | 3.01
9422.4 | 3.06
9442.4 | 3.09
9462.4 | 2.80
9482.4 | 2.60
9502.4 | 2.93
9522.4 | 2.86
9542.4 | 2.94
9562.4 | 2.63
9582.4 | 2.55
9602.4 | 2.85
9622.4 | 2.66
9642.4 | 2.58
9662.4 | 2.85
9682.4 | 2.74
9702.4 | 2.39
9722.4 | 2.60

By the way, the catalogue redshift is 0.39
